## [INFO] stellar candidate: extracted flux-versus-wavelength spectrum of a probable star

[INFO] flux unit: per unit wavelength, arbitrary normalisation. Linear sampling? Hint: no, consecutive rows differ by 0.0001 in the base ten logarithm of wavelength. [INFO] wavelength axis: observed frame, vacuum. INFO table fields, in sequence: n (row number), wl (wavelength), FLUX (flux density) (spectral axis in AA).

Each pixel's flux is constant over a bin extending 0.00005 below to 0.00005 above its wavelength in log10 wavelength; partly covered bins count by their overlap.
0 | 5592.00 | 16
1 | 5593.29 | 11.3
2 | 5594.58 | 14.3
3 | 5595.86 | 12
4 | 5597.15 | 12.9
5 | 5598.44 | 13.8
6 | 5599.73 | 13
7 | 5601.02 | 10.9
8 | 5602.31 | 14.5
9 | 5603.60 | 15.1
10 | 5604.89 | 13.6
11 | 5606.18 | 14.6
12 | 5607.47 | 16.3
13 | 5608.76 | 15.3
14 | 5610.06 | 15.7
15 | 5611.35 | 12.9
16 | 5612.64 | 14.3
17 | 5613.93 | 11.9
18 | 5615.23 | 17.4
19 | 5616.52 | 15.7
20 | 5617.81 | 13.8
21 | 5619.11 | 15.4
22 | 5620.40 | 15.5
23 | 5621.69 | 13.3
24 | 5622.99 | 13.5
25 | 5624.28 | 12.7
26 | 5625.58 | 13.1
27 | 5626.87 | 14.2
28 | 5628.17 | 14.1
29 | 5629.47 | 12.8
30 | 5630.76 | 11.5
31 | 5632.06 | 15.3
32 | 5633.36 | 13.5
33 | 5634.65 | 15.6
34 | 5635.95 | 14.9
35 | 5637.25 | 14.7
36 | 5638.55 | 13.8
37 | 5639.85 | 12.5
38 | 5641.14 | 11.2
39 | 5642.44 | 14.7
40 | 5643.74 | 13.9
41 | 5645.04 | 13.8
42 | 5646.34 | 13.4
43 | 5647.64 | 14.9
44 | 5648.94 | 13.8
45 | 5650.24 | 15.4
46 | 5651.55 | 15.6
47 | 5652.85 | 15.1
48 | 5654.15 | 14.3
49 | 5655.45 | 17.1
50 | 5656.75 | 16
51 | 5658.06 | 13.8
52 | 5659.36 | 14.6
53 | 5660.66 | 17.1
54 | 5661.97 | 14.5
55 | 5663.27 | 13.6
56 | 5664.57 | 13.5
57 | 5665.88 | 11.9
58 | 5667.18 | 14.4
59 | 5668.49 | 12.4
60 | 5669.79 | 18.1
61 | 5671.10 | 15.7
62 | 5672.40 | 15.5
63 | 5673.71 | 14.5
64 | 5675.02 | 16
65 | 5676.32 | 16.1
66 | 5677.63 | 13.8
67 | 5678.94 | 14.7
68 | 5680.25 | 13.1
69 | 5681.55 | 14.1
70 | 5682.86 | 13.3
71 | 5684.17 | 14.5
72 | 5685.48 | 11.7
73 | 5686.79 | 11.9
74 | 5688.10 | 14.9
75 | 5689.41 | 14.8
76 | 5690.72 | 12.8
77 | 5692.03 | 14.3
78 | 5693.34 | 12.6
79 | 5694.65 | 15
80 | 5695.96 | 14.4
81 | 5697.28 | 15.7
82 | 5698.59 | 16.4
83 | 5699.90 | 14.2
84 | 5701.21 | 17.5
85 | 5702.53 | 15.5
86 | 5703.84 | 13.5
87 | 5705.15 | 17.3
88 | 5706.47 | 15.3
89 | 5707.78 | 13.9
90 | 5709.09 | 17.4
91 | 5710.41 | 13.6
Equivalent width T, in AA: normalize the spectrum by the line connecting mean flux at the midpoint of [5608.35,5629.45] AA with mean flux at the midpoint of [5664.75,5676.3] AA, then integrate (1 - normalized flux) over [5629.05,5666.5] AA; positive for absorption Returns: 0.8 AA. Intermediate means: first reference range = 14.2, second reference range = 14.8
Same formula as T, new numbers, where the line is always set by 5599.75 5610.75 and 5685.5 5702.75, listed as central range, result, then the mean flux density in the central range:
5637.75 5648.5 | 0.7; 13.6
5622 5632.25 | 0.8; 13.3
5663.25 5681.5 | -0.1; 14.5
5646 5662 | -0.7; 15.1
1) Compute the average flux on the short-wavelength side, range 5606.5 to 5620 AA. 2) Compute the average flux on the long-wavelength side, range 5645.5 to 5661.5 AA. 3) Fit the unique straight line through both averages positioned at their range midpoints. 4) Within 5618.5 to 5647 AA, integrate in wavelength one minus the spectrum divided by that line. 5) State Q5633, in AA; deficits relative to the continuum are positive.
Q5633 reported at 2.2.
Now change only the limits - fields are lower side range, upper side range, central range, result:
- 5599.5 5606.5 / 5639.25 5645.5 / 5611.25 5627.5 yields -0.87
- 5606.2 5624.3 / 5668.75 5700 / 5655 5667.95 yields -0.06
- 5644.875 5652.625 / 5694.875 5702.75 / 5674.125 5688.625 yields 1.15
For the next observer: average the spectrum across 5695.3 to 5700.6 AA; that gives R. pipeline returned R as 15.2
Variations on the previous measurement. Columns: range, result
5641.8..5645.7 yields 14.1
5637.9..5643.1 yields 13.1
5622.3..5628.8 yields 13.5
